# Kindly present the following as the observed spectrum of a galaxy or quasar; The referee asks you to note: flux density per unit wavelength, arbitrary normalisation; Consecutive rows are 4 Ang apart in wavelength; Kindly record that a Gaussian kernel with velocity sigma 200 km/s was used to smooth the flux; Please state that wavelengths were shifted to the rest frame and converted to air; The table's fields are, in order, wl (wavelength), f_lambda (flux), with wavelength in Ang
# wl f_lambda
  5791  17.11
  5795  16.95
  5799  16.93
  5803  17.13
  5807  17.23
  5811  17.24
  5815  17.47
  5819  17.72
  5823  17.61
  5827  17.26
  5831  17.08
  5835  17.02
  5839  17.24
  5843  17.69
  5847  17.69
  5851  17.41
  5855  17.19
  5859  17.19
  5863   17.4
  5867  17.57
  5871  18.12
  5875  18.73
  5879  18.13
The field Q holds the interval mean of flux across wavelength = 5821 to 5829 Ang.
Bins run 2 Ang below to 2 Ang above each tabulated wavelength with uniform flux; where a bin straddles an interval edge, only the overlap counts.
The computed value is 17.4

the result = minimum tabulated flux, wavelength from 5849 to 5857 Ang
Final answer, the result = 17.19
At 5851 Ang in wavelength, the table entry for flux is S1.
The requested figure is 17.41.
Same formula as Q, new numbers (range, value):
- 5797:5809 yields 17.1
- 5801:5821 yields 17.4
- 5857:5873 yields 17.6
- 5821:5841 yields 17.2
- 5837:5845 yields 17.5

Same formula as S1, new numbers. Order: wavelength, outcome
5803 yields 17.13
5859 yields 17.19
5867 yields 17.57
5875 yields 18.73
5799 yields 16.93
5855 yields 17.19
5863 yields 17.4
